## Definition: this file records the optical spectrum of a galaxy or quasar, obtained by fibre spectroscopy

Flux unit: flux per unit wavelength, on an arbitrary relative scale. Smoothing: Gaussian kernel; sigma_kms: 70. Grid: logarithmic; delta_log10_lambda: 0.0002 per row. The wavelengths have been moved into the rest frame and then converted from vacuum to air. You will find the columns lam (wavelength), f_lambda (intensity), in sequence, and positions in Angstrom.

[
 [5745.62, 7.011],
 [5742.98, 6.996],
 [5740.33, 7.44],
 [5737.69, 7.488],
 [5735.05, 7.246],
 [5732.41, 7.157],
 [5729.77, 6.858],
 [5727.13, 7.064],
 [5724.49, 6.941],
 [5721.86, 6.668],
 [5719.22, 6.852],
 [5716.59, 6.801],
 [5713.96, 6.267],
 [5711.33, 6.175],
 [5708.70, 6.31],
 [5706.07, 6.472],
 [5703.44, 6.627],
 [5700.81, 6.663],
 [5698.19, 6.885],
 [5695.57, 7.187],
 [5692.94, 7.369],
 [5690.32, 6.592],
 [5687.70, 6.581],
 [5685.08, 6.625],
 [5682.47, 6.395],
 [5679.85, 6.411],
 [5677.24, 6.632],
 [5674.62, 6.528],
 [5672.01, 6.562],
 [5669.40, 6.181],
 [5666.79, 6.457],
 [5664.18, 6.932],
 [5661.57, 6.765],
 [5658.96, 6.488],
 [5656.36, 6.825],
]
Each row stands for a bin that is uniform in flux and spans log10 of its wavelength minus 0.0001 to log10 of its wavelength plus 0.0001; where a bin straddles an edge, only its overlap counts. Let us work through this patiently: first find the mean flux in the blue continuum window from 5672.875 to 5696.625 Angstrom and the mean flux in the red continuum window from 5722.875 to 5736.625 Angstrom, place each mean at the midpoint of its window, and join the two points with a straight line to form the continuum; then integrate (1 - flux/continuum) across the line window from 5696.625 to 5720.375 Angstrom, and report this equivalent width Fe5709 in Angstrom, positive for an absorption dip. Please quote 1.1 Angstrom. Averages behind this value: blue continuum 6.69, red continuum 7.05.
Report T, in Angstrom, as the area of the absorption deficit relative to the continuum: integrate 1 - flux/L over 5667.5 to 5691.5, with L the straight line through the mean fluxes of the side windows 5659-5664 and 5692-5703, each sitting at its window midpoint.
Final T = 1.24 Angstrom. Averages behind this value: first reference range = 6.73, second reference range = 6.98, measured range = 6.5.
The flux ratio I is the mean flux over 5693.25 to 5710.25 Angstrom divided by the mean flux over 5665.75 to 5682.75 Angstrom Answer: 1.04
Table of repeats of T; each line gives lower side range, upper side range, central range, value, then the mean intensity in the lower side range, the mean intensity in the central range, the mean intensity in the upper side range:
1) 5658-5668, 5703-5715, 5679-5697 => -0.70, 6.66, 6.75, 6.35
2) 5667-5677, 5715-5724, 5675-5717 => -0.04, 6.45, 6.62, 6.78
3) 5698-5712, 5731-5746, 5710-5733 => 0.43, 6.51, 6.74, 7.24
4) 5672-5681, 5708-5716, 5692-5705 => -1.09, 6.53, 6.92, 6.3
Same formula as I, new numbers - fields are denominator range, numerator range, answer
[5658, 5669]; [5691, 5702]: 1.06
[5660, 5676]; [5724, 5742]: 1.09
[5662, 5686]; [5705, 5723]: 1.00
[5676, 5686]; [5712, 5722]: 1.02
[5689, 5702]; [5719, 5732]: 0.99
